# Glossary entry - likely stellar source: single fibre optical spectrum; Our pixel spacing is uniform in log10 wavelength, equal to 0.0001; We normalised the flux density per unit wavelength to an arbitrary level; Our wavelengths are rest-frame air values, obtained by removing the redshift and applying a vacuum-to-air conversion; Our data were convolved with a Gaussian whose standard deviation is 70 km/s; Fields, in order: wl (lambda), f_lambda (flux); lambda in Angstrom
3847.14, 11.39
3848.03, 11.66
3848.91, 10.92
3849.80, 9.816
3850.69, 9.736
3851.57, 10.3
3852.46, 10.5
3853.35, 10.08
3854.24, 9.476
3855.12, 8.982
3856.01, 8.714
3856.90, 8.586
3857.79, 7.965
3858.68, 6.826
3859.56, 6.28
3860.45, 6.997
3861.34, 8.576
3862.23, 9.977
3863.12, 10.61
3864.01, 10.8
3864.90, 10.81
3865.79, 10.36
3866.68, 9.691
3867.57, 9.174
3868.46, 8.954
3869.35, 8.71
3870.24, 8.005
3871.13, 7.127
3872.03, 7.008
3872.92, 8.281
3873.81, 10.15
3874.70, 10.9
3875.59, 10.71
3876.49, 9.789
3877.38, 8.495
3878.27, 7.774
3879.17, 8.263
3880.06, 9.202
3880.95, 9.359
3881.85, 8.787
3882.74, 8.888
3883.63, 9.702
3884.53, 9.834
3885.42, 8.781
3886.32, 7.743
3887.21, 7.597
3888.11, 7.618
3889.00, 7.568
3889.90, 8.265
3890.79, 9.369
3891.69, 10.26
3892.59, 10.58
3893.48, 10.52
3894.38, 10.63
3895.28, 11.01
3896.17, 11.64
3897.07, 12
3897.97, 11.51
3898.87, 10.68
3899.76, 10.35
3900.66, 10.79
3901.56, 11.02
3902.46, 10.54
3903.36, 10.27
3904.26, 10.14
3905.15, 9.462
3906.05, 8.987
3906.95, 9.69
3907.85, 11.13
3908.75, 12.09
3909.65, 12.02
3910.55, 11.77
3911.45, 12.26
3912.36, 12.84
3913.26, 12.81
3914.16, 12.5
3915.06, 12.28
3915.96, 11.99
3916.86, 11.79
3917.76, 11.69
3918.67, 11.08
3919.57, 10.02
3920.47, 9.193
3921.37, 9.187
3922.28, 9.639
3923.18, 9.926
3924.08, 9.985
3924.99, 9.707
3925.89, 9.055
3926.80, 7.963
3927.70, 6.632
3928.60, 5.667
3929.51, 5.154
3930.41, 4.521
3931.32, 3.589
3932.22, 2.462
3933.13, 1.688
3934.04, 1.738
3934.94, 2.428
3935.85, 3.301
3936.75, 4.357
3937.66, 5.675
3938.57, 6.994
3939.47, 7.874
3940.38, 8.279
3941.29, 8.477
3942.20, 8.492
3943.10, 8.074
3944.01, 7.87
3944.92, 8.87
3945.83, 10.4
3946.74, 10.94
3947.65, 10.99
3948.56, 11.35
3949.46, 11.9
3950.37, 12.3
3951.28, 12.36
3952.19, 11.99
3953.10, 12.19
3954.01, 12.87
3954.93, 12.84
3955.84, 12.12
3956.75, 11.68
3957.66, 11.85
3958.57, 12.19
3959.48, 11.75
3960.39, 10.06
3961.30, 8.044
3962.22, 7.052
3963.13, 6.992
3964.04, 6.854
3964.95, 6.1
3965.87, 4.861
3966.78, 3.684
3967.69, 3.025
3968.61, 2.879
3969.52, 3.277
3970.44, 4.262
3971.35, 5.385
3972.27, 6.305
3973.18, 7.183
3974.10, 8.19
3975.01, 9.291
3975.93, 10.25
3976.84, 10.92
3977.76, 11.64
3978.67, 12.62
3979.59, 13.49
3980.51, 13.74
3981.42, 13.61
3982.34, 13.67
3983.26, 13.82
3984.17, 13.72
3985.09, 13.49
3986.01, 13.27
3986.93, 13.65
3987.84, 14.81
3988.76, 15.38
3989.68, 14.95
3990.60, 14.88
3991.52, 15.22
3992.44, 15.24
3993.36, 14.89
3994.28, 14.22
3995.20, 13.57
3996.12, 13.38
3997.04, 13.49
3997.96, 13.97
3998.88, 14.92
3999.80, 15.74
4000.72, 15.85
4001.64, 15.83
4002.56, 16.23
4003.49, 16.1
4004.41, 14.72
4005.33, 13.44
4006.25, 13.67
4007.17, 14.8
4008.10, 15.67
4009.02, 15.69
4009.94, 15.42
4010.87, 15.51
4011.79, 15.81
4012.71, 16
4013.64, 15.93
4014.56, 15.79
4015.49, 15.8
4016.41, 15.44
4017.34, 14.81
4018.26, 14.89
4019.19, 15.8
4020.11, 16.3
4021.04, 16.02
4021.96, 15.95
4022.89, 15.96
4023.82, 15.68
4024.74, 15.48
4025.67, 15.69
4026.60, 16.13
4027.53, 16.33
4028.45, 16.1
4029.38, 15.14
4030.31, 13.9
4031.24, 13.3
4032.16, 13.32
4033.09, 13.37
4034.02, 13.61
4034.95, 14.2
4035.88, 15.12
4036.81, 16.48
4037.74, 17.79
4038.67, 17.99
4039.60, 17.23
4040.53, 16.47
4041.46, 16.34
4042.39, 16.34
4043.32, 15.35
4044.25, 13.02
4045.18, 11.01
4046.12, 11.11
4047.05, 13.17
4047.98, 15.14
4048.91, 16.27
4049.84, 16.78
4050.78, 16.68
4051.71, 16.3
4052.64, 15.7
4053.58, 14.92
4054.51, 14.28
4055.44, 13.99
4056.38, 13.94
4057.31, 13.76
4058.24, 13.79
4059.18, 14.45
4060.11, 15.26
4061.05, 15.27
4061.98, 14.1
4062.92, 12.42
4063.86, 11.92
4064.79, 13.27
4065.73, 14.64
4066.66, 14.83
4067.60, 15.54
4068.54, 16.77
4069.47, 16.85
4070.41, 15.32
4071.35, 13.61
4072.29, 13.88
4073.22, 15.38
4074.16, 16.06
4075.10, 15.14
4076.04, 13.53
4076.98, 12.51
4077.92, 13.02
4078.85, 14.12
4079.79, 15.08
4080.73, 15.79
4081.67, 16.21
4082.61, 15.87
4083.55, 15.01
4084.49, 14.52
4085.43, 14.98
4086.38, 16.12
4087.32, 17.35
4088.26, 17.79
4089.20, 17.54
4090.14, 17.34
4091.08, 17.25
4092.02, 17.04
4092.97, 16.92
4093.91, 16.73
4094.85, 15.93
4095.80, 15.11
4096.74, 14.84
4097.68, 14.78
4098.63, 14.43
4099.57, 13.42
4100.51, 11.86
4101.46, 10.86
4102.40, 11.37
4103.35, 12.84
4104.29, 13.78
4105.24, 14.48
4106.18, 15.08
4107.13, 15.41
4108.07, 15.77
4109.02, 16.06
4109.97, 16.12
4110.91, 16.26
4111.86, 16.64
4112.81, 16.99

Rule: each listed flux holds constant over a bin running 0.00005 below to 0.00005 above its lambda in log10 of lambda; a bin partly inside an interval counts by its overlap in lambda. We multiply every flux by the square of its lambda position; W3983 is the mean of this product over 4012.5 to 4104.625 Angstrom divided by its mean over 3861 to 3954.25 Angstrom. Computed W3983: 1.7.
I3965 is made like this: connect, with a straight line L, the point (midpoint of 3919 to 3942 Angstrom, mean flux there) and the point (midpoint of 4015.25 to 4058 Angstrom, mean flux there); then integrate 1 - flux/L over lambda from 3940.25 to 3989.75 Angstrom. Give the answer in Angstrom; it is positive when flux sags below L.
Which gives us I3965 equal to -4.2 Angstrom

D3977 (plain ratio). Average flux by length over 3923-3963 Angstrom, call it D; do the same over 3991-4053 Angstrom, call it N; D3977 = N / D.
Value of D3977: 1.8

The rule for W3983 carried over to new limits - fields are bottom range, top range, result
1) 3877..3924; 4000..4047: 1.59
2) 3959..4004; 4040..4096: 1.39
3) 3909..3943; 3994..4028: 1.94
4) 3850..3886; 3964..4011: 1.42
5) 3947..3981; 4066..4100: 1.76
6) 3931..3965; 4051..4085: 1.81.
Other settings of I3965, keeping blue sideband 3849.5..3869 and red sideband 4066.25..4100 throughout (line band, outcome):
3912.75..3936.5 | 6.6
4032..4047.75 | -0.7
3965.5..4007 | 2.8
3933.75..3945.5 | 5.2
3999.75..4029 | -4.4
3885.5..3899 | 0.5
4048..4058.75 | -0.4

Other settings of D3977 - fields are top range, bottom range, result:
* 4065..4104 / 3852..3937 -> 1.65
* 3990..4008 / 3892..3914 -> 1.34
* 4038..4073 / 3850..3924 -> 1.51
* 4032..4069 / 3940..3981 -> 1.60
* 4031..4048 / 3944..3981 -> 1.58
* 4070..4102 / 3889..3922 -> 1.40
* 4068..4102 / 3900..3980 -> 1.71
